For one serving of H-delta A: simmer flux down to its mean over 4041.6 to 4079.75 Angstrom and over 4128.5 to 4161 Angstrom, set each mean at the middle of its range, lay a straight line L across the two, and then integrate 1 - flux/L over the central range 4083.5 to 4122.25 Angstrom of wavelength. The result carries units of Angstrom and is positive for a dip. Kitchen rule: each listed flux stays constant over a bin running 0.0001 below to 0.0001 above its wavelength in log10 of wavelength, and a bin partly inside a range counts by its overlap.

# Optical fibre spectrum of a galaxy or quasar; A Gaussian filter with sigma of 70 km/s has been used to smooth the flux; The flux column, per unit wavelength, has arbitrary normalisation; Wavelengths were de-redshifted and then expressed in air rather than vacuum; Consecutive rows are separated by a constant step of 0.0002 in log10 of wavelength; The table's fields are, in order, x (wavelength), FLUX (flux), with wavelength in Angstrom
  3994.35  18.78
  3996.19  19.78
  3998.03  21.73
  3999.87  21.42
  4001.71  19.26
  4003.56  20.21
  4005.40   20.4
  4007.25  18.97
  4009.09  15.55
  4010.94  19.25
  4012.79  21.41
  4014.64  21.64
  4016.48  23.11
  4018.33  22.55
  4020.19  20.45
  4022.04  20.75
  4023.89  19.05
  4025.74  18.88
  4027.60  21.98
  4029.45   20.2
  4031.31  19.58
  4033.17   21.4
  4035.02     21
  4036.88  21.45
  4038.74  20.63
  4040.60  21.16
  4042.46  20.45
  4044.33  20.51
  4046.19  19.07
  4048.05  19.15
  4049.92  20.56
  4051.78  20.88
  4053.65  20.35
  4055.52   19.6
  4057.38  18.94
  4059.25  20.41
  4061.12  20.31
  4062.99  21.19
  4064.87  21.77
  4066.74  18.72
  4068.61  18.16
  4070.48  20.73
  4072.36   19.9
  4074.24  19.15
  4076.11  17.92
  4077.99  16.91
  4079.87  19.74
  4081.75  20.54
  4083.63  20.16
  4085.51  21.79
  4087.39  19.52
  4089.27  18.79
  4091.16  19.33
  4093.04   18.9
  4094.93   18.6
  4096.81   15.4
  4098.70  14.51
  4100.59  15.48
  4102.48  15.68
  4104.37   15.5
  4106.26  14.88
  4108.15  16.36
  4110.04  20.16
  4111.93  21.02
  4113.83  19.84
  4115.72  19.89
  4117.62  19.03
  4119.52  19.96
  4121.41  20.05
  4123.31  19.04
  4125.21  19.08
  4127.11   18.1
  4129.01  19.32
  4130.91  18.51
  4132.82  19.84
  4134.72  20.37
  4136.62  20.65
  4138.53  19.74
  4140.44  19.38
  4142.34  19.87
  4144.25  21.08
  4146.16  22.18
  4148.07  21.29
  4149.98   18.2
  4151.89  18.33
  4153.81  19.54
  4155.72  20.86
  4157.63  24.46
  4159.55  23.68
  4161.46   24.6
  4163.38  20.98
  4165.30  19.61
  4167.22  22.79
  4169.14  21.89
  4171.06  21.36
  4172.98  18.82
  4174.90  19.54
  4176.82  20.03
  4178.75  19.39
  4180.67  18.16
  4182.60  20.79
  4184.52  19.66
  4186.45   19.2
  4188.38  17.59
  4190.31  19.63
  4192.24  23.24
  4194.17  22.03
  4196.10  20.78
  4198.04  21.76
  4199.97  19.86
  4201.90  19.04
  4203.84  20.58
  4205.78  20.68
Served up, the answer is 3.5 Angstrom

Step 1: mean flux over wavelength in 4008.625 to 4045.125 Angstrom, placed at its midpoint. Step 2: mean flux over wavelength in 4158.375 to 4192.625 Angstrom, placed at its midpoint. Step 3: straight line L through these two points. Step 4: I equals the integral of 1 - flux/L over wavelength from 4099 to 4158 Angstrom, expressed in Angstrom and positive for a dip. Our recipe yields 4.0 Angstrom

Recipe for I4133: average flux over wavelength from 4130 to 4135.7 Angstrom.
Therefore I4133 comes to 19.6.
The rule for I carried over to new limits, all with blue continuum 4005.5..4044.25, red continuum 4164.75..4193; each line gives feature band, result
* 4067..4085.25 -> 0.92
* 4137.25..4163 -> -1.08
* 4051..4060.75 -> 0.17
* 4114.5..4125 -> 0.35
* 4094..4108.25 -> 3.18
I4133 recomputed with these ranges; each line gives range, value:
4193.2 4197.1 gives 21.4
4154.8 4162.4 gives 23.4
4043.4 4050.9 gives 19.8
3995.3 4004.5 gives 20.5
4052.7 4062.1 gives 19.9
